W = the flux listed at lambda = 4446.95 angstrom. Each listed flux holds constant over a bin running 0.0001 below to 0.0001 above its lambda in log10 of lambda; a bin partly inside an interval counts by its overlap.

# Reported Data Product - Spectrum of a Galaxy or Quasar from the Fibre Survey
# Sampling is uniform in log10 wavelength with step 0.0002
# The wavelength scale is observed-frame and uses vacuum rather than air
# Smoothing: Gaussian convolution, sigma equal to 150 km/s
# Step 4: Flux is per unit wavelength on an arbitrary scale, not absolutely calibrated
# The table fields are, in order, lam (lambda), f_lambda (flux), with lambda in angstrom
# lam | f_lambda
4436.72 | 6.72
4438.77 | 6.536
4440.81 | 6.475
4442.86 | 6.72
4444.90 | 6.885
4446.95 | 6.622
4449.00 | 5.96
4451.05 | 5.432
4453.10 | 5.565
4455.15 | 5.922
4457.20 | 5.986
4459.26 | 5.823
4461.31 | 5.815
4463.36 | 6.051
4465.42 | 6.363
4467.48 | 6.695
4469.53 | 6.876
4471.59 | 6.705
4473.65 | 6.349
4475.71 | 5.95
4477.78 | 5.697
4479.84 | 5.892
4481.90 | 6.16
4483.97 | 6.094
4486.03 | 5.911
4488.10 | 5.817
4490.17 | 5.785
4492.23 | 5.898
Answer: 6.622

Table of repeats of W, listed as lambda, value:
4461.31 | 5.815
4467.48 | 6.695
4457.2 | 5.986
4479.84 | 5.892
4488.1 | 5.817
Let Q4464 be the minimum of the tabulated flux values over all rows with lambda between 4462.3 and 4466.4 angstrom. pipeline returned 6.051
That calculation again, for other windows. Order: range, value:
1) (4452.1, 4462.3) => 5.565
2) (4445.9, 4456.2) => 5.432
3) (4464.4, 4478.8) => 5.697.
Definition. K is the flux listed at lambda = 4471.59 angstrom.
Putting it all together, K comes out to 6.705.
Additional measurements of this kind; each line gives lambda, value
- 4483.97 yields 6.094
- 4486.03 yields 5.911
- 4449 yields 5.96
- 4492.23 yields 5.898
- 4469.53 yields 6.876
